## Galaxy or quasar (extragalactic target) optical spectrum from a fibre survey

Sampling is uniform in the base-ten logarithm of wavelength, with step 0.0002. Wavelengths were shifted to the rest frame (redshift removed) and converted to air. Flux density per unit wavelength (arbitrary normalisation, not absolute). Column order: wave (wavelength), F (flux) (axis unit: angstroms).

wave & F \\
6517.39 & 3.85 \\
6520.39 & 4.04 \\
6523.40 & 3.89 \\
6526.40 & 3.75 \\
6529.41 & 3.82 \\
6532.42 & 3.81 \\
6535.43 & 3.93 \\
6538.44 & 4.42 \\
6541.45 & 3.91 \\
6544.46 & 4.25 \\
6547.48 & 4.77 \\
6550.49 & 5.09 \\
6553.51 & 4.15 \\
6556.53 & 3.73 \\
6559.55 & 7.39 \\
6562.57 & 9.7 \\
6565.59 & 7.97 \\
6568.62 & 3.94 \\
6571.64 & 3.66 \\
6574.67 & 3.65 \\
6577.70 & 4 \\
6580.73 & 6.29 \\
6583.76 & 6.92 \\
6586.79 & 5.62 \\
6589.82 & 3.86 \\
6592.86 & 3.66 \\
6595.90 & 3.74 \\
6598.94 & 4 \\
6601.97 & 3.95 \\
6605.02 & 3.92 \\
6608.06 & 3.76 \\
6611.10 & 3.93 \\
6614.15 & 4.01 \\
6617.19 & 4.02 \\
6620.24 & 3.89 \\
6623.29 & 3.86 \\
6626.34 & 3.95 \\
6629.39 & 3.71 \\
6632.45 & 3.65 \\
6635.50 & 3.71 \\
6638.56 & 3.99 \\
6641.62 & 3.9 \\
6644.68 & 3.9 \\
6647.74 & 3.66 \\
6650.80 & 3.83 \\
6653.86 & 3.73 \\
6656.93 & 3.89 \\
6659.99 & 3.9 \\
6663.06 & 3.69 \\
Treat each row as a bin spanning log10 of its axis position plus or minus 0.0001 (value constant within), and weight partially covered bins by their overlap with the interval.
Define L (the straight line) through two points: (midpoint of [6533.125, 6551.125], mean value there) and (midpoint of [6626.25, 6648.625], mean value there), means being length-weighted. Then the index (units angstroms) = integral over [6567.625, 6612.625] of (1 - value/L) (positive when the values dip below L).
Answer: -2.9 angstroms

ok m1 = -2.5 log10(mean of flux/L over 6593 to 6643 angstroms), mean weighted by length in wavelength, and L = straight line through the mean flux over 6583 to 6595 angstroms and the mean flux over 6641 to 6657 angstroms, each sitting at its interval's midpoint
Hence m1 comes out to 0.12 mag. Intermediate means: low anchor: 4.83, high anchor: 3.81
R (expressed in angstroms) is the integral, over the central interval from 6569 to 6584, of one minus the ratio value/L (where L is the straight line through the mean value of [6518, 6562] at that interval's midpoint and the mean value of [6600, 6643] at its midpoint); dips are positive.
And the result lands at -1.7 angstroms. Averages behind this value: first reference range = 4.46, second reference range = 3.88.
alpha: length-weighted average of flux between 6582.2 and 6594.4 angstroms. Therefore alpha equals 5.02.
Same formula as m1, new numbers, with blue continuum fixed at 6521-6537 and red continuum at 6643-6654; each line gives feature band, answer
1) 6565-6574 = -0.235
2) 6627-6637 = 0.025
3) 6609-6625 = -0.037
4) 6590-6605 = -0.008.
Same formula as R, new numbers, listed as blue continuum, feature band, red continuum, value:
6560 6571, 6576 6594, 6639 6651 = 3.3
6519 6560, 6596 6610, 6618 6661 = 0.4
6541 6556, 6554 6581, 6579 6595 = -4.1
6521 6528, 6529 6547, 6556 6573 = 2.2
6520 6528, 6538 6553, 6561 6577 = 0.9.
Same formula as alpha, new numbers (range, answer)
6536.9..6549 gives 4.34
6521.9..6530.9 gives 3.82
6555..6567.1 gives 7.2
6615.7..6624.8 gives 3.92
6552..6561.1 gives 5.11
